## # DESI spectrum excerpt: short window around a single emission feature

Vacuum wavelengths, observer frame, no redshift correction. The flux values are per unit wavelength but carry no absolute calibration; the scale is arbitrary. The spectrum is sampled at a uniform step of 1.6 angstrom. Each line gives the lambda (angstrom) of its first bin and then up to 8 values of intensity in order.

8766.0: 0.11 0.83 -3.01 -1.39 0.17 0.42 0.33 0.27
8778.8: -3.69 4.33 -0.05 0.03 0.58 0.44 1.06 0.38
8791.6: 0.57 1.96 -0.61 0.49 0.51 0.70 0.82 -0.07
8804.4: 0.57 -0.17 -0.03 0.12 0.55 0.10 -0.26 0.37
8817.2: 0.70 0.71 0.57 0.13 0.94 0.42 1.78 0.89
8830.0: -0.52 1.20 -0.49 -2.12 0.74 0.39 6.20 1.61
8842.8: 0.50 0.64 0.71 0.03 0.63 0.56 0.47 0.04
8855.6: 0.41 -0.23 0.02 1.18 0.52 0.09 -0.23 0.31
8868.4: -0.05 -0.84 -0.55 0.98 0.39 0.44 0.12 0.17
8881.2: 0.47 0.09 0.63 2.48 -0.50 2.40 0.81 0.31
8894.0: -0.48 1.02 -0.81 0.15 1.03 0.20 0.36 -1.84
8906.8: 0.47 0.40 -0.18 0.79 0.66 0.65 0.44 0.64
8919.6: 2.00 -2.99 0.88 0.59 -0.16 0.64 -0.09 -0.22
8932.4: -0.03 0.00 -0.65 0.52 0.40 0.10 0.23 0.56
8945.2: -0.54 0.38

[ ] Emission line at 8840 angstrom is [O III] 5007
